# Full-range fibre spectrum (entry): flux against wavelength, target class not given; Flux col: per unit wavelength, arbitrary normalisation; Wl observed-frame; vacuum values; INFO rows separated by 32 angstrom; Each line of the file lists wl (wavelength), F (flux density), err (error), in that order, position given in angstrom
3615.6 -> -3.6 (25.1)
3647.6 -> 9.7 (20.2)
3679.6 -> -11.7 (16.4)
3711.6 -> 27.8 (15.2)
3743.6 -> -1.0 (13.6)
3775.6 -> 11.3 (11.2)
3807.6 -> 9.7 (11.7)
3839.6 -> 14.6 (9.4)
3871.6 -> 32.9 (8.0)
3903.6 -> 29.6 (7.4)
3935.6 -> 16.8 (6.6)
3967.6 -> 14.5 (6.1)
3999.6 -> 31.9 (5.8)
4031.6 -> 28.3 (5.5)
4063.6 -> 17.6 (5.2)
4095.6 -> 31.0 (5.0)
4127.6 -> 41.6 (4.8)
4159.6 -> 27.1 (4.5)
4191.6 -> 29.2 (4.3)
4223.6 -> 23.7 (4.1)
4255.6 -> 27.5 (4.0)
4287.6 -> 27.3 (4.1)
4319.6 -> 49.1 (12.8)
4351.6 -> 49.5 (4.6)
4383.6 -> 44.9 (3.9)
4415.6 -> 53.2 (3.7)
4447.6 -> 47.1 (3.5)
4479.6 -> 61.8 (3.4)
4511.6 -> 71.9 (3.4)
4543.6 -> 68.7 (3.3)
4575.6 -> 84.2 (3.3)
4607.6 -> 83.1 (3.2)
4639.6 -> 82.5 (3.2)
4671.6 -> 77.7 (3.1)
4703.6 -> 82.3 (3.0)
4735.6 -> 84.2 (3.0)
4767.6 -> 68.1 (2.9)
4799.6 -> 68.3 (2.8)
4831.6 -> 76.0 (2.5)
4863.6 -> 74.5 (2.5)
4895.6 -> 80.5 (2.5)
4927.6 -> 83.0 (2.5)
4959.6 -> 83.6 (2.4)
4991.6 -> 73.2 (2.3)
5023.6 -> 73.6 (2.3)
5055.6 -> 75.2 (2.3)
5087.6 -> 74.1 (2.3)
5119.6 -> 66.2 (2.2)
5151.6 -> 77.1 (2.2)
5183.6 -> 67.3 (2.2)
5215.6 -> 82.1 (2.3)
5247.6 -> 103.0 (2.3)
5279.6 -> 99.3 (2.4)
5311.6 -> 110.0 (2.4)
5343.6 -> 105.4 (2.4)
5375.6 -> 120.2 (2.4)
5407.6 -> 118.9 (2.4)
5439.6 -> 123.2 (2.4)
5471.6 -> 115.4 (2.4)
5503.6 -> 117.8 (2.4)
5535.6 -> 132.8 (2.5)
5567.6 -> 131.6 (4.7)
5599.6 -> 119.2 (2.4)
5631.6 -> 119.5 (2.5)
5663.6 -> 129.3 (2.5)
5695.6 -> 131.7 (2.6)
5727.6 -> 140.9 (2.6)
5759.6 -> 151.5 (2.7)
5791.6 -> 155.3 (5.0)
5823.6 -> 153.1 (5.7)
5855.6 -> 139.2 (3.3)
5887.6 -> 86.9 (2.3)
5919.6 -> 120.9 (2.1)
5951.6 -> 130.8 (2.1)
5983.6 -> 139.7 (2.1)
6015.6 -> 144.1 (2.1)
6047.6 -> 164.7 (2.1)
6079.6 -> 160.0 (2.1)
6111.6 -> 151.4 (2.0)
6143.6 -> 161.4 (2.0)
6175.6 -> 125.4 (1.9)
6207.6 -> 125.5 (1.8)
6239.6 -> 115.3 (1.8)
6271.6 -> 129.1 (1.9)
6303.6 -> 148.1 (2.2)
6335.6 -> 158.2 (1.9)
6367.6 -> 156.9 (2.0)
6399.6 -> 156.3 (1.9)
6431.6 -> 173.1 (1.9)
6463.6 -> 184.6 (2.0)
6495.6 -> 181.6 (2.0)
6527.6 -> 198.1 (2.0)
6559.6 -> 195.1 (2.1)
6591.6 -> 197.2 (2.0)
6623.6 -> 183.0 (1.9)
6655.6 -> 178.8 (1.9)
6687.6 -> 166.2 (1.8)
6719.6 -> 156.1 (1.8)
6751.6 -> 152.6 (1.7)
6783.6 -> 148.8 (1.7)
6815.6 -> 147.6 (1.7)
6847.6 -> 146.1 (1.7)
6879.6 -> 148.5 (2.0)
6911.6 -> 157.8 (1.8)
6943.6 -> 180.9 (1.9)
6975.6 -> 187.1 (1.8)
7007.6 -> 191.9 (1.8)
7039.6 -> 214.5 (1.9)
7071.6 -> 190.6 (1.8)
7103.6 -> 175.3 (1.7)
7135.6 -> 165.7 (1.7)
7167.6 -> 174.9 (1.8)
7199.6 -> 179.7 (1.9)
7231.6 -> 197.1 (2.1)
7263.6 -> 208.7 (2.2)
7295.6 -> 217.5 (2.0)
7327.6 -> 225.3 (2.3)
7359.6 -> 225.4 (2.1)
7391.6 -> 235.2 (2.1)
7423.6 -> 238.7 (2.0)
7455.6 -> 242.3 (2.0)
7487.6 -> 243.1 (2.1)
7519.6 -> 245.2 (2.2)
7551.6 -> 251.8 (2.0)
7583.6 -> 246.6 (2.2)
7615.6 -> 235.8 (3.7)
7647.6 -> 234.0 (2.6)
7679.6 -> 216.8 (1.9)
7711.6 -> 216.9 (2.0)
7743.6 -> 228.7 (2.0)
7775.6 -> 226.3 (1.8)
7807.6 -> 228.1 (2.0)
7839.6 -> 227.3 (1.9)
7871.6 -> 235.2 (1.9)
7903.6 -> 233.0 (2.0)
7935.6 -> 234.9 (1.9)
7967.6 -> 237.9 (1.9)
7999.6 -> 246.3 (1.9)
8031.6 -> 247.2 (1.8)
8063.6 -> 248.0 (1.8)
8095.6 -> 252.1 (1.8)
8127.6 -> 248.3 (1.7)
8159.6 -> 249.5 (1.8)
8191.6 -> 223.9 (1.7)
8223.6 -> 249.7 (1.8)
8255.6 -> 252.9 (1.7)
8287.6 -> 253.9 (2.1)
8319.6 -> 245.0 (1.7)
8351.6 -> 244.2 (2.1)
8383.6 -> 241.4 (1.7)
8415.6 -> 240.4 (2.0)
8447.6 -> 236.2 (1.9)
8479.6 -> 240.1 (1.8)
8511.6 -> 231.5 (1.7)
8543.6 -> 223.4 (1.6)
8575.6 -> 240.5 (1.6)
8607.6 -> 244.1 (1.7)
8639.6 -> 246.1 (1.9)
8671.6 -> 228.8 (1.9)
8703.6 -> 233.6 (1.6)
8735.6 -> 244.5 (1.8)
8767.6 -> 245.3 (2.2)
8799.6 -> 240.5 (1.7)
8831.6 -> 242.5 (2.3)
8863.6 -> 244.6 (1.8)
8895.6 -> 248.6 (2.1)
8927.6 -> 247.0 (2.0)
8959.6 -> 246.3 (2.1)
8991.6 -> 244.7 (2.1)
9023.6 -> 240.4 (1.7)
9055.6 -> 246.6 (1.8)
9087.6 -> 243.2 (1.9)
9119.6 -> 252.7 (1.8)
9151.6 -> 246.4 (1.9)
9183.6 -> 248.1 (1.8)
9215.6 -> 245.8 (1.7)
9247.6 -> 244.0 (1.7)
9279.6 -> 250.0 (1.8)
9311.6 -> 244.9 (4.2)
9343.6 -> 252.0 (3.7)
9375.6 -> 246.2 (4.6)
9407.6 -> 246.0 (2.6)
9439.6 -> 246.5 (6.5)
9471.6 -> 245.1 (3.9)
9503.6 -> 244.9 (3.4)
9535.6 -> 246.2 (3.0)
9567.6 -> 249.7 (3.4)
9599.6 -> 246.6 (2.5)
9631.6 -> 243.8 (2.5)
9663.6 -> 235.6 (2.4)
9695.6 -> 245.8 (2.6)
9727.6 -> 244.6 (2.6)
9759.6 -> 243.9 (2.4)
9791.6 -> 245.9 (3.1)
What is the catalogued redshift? 0.00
